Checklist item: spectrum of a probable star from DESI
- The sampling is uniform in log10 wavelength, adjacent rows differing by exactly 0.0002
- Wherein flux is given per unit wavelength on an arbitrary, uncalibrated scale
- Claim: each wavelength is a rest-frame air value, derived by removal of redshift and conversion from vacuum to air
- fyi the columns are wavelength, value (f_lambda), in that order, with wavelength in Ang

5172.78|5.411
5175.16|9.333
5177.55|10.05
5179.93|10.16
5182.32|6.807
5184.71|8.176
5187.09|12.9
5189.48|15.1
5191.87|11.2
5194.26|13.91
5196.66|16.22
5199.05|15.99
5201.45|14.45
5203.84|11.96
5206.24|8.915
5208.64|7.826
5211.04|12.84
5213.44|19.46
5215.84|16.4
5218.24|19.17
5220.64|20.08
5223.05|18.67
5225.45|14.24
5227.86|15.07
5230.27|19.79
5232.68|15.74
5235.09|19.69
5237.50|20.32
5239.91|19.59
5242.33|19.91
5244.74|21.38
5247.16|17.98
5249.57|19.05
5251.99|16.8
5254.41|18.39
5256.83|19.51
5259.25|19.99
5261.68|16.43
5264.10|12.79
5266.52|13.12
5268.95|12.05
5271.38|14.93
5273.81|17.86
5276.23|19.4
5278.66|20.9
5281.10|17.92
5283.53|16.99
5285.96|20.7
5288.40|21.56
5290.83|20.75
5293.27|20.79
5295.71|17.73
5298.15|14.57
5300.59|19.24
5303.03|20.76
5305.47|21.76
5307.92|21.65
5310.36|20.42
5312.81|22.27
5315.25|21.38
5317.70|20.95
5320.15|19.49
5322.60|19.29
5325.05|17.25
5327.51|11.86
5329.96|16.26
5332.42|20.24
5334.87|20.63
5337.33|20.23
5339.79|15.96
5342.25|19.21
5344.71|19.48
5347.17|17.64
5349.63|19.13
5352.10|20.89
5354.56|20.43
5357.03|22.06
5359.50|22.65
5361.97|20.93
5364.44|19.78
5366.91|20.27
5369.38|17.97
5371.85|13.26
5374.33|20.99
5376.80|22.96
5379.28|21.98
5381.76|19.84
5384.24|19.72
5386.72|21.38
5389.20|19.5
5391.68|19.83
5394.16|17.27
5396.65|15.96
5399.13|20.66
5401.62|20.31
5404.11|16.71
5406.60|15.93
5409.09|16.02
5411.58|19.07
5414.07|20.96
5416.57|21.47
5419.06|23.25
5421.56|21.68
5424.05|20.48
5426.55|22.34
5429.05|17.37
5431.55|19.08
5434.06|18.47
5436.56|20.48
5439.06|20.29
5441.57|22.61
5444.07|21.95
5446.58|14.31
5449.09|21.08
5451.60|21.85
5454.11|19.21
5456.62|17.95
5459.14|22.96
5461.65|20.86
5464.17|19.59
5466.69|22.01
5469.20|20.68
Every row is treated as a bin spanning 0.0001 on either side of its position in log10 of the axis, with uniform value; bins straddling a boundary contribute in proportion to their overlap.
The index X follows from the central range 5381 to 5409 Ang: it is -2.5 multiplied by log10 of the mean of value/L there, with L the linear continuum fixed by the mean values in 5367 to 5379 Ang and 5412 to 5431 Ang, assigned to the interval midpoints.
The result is 0.07 mag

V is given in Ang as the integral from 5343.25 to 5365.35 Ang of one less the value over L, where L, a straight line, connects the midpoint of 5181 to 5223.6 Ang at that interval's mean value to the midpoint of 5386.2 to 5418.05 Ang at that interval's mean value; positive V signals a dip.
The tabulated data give -3.4 Ang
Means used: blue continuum 13.8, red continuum 18.8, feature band 20.3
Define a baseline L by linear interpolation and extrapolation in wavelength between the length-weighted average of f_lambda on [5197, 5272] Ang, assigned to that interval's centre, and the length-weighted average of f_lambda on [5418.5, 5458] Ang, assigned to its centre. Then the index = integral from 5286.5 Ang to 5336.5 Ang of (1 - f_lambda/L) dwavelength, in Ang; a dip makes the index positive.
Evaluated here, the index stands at -4.4 Ang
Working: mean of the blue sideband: 16.5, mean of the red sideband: 20.1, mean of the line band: 19.5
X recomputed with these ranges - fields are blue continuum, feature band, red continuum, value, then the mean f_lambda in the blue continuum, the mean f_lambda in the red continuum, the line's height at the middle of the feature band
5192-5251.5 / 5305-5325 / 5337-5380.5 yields -0.107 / 16.5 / 19.8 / 18.7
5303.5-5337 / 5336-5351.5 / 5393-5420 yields 0.036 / 19.5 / 18.8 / 19.3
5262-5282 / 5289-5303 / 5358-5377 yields -0.116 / 16.1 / 19.7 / 17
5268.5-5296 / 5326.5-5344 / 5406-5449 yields 0.071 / 18.7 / 19.8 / 19.1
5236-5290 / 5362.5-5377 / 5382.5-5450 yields 0.005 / 18.1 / 19.6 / 19.1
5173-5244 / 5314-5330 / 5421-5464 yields -0.059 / 14.6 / 20.1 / 17.3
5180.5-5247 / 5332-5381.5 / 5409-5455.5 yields -0.073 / 15.4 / 20.2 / 18.5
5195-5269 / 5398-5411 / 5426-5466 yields 0.081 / 16.6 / 20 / 19.4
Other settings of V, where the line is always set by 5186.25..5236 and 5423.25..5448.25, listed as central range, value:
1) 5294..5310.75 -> -2.33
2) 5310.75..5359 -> -4.25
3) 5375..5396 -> -1.66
